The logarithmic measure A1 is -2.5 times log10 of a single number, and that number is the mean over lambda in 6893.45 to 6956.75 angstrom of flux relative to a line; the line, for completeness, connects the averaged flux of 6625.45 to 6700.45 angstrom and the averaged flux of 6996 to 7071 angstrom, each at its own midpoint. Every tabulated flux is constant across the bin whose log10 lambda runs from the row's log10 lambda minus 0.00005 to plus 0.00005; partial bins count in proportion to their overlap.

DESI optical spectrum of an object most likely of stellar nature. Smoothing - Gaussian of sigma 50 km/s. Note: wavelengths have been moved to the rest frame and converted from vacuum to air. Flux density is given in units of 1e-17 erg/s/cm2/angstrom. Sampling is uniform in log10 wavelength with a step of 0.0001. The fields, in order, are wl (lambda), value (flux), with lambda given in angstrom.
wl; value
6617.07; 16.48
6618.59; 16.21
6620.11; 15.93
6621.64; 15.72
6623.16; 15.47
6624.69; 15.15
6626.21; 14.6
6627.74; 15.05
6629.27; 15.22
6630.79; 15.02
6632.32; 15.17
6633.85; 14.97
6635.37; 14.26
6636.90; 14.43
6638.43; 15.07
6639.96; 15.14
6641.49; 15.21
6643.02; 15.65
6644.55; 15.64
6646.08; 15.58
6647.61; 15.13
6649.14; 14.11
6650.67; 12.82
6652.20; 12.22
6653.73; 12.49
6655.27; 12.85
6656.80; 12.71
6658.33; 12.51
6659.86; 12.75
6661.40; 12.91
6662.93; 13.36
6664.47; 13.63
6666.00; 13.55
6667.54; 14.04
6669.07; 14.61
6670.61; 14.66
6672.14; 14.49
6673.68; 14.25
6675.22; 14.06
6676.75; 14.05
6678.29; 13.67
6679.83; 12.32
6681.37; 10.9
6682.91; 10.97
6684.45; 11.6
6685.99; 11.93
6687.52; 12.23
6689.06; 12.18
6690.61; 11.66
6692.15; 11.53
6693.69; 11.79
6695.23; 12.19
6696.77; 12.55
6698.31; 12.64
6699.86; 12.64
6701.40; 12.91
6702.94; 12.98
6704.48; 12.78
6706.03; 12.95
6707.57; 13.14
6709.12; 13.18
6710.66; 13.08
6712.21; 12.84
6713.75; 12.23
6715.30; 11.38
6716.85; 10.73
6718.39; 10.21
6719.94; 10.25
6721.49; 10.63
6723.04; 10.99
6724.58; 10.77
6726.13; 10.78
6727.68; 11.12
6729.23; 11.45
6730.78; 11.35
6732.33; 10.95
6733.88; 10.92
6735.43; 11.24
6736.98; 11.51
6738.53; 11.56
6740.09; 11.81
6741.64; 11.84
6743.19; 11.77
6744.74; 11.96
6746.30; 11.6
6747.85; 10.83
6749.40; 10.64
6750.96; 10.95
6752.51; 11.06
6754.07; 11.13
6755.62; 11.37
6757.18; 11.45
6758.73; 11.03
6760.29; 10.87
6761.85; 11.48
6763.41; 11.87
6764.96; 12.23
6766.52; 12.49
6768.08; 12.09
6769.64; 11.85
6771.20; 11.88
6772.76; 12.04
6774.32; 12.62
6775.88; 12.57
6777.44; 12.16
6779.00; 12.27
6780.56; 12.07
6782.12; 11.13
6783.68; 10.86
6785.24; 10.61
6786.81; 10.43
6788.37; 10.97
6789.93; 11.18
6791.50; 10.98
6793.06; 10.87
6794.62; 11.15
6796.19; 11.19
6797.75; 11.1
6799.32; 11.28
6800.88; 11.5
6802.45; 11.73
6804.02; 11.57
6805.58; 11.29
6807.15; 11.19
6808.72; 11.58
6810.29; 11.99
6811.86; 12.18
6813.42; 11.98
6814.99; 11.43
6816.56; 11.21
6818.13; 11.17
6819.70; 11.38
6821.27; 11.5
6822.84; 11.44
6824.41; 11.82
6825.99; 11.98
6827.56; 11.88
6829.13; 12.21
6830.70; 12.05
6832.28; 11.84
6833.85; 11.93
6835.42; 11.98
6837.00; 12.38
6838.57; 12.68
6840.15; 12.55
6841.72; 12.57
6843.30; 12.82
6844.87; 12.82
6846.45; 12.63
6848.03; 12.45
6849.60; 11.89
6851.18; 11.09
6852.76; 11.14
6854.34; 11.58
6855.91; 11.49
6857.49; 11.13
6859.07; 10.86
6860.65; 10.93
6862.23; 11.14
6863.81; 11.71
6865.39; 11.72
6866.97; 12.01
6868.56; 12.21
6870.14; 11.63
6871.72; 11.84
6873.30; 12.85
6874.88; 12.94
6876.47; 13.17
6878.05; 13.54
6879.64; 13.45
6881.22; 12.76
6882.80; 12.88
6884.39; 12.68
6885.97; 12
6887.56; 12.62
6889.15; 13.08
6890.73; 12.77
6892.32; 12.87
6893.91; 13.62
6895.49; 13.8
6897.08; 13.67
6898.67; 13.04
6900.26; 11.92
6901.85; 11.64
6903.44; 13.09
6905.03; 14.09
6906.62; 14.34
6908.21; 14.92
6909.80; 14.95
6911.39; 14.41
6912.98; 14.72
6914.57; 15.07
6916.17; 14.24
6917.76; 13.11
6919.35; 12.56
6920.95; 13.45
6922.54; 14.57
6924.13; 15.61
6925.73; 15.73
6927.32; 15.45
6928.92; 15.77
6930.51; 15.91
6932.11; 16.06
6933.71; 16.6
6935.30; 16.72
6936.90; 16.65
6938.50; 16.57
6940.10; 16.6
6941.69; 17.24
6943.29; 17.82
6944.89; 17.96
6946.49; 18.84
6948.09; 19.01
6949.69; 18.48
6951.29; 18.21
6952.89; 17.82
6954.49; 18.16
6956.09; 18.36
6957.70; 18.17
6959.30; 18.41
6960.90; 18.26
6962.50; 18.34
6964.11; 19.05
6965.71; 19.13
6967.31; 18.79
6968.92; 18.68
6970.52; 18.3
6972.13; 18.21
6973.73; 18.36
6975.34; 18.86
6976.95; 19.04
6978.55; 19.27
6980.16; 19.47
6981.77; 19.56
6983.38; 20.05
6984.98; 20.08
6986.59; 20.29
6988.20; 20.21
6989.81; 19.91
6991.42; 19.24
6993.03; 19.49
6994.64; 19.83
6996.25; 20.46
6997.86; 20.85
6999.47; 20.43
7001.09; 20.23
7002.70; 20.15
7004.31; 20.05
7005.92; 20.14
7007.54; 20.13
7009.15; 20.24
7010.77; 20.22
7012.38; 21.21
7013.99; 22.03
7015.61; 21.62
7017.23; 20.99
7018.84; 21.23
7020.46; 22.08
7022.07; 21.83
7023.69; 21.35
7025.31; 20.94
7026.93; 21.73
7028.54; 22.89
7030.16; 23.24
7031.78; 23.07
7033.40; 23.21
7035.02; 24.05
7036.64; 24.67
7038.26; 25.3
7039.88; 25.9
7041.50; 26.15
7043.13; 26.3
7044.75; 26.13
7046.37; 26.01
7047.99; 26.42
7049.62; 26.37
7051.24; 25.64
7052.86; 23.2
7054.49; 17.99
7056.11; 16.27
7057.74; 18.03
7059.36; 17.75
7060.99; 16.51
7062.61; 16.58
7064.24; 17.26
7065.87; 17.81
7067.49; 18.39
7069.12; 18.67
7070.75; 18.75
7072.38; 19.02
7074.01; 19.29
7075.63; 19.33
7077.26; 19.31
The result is 0.23 mag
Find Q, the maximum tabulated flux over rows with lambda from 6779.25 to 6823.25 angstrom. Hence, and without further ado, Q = 12.18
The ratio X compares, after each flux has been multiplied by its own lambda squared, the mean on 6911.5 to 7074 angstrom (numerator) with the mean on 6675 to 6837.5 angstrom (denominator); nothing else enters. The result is 1.78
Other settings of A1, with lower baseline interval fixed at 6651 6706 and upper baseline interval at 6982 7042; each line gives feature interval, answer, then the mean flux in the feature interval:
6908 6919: 0.296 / 14.4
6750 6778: 0.271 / 11.7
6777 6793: 0.355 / 11.2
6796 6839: 0.369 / 11.7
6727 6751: 0.257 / 11.4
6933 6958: 0.119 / 17.7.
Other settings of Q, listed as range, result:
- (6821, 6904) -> 13.8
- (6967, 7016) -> 22.03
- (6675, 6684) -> 14.06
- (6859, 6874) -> 12.85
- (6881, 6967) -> 19.13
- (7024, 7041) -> 25.9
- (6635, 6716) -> 15.65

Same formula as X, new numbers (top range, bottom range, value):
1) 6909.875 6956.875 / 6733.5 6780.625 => 1.47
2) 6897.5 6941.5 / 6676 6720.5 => 1.29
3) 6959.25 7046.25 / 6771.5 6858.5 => 1.90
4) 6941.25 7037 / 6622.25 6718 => 1.64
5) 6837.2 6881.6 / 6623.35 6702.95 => 0.95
